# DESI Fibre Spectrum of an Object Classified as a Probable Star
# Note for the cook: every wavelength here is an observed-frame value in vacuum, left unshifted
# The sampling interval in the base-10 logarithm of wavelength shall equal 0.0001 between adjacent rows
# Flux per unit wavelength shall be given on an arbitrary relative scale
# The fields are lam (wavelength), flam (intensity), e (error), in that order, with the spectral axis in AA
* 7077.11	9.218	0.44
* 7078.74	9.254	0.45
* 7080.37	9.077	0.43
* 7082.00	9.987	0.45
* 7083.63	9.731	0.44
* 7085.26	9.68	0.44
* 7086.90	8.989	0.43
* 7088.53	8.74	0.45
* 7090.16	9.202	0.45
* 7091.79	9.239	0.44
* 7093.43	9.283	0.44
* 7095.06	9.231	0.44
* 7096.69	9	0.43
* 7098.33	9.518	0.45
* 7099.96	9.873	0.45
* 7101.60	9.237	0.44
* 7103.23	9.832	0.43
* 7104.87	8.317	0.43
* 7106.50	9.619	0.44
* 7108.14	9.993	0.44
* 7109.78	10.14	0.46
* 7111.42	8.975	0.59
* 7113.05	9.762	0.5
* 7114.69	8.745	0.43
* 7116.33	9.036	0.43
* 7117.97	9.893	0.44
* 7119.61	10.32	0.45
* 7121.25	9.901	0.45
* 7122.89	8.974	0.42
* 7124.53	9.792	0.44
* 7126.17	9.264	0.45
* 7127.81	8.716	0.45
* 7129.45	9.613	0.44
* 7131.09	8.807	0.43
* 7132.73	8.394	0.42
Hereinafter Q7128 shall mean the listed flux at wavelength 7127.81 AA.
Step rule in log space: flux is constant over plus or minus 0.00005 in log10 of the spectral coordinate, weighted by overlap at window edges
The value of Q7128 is 8.716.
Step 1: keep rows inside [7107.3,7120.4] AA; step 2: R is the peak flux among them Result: 10.32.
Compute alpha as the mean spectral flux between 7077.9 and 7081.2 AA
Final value 9.17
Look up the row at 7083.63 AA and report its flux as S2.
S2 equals 9.731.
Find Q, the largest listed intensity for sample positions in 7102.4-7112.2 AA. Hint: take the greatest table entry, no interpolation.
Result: 10.14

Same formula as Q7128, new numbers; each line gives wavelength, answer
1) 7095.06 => 9.231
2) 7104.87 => 8.317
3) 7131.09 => 8.807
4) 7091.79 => 9.239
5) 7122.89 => 8.974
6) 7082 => 9.987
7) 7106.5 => 9.619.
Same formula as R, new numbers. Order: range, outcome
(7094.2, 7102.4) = 9.873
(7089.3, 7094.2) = 9.283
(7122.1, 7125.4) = 9.792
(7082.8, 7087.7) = 9.731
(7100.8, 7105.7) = 9.832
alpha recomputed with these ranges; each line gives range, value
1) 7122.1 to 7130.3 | 9.28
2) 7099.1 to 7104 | 9.65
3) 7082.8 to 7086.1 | 9.69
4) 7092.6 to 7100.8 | 9.37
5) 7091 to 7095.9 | 9.25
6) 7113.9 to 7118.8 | 9.22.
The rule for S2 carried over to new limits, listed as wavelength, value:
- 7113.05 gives 9.762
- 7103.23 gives 9.832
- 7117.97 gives 9.893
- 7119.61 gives 10.32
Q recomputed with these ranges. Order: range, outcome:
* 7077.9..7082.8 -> 9.987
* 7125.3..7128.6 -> 9.264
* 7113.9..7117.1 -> 9.036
